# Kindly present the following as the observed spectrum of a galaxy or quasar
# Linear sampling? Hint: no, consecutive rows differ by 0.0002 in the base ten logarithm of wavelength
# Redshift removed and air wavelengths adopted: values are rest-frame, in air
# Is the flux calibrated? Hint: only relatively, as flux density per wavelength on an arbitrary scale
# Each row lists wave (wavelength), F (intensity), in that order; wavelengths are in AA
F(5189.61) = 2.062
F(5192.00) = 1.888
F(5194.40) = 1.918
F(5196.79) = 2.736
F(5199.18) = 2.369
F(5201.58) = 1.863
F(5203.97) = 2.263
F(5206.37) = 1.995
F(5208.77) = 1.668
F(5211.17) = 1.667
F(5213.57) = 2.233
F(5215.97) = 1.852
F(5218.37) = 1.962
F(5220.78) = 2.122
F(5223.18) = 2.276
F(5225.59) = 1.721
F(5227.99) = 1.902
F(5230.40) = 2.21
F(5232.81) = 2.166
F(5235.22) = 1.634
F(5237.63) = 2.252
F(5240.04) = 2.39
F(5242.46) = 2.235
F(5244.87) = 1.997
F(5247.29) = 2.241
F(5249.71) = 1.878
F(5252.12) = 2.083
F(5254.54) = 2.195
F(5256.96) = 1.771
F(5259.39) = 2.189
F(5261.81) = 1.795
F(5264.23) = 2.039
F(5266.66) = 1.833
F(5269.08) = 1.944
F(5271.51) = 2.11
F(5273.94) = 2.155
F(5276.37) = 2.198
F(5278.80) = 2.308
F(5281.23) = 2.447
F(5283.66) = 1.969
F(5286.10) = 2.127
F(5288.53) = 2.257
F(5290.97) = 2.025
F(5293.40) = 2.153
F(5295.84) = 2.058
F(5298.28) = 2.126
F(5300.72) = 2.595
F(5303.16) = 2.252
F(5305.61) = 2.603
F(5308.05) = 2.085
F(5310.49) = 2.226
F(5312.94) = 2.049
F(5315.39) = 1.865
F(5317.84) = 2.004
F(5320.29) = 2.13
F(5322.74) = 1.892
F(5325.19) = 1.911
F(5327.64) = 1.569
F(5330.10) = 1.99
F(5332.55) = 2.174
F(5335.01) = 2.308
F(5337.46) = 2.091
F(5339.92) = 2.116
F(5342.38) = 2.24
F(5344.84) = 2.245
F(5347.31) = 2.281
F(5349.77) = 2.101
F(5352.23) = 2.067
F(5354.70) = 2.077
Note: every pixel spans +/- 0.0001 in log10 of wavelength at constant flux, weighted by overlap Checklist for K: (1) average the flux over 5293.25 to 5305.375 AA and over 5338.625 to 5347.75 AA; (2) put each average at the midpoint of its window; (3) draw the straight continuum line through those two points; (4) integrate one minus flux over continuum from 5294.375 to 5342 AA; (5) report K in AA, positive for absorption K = 2.9 AA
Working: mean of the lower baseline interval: 2.27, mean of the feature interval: 2.11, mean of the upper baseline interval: 2.21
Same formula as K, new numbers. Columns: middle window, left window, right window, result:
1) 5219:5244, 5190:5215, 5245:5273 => -0.7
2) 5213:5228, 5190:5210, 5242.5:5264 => 0.4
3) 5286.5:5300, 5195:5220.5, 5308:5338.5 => -0.7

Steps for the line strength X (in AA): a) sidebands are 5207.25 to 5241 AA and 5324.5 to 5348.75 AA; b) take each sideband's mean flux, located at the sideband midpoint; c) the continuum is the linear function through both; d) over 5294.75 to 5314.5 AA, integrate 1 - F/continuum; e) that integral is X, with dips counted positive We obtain -1.7 AA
